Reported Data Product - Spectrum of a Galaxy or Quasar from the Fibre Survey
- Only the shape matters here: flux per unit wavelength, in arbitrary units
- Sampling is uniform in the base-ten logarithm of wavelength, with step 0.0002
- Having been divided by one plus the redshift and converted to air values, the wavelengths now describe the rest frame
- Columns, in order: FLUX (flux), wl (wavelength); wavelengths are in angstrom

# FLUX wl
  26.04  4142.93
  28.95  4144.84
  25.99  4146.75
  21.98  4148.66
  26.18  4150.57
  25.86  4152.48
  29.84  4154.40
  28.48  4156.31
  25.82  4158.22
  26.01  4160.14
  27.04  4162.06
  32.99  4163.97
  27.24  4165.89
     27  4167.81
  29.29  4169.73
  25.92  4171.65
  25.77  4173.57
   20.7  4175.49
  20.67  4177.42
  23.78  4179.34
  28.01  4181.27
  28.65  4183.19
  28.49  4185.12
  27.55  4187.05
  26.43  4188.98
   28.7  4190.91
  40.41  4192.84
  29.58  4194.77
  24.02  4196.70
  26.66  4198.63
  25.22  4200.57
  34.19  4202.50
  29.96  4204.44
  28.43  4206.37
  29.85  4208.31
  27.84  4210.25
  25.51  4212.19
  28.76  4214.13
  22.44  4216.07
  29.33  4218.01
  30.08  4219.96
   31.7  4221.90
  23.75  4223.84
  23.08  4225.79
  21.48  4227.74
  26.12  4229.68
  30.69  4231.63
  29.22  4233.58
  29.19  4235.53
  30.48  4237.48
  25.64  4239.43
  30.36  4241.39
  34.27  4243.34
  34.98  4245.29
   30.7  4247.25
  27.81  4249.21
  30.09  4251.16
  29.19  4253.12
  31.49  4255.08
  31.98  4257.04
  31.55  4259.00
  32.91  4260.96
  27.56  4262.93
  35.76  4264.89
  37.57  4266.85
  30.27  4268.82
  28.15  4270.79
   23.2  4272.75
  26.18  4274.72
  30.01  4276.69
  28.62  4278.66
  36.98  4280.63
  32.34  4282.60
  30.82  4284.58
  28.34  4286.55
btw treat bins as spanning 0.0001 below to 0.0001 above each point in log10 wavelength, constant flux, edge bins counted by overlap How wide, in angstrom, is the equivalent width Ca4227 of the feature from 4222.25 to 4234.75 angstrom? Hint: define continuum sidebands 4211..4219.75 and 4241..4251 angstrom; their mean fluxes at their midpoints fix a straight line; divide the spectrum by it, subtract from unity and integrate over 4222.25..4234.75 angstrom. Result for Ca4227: 1.22 angstrom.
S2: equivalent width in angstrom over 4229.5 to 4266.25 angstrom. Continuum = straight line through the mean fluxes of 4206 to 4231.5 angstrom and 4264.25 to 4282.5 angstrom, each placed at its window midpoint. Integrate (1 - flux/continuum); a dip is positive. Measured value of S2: -2.22 angstrom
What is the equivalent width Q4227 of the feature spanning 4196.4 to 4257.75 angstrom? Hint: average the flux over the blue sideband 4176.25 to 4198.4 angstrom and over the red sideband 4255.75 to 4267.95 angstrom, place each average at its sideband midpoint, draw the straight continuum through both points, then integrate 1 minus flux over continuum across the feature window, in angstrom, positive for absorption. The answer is 3.7 angstrom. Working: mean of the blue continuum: 27.7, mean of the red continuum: 32.8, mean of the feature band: 28.6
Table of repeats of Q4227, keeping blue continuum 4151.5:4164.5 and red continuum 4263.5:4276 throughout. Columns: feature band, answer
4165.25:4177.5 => 1.1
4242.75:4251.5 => -0.6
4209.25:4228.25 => 1.7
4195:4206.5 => 0.2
